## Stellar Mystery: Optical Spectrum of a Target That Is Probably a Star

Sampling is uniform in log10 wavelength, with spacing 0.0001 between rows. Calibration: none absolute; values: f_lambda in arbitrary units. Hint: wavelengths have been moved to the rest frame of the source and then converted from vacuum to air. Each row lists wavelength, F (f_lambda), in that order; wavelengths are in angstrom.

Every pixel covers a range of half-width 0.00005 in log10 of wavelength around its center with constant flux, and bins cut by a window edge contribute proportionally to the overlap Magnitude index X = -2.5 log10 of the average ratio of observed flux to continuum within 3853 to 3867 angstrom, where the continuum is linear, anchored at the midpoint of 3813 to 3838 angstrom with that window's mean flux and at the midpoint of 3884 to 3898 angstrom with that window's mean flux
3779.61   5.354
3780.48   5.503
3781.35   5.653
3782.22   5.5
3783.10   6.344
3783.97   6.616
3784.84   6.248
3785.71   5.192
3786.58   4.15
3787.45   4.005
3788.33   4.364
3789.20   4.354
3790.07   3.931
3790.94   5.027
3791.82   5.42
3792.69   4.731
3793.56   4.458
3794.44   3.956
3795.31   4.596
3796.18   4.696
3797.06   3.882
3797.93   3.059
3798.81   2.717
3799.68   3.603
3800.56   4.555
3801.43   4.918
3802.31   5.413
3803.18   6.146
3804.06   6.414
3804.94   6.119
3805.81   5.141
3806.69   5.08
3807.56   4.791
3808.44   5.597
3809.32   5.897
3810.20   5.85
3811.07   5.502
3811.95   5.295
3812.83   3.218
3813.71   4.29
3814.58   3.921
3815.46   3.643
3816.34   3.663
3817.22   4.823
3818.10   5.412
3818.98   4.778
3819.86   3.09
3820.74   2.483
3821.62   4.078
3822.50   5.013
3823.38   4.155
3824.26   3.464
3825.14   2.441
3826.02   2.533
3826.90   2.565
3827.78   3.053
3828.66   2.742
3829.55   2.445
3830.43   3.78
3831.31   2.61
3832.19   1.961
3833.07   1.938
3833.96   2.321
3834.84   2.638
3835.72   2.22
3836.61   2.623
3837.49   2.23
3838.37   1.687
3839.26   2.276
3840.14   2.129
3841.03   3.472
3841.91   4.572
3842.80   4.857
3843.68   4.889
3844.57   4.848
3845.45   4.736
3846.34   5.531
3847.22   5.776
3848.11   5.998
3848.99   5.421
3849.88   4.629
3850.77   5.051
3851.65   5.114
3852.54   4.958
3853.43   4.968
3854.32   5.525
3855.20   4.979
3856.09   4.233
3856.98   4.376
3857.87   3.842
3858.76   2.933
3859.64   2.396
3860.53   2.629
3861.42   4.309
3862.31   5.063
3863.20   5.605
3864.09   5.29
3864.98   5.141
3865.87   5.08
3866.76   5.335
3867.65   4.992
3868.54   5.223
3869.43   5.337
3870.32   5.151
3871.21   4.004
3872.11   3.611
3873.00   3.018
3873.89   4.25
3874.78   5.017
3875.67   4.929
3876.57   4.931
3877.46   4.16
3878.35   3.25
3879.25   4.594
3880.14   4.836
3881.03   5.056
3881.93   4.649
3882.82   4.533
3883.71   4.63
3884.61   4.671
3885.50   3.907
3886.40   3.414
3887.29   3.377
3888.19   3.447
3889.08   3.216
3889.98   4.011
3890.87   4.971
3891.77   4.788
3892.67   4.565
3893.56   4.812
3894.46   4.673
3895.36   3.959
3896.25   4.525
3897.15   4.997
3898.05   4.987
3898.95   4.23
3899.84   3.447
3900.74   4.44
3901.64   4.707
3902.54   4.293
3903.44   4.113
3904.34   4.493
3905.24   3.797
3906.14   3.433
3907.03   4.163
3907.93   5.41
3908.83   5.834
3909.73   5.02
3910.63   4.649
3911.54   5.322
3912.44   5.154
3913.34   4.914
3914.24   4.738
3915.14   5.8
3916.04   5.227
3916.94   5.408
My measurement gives -0.18 mag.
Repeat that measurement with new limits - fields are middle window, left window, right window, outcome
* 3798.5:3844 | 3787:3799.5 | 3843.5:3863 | 0.140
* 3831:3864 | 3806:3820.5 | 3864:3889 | 0.153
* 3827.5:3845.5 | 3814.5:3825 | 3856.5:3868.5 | 0.353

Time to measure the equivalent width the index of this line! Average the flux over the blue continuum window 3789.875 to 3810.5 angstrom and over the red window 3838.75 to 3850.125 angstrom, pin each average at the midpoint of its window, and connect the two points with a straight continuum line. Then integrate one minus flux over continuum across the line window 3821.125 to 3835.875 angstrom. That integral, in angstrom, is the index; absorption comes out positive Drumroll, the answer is 5.4 angstrom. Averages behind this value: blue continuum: 4.84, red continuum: 4.53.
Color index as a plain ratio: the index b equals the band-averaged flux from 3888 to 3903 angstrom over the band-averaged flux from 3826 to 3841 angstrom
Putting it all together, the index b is 1.76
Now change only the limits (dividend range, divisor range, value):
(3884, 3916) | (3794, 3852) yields 1.10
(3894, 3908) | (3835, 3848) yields 1.16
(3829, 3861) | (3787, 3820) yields 0.81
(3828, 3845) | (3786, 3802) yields 0.69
